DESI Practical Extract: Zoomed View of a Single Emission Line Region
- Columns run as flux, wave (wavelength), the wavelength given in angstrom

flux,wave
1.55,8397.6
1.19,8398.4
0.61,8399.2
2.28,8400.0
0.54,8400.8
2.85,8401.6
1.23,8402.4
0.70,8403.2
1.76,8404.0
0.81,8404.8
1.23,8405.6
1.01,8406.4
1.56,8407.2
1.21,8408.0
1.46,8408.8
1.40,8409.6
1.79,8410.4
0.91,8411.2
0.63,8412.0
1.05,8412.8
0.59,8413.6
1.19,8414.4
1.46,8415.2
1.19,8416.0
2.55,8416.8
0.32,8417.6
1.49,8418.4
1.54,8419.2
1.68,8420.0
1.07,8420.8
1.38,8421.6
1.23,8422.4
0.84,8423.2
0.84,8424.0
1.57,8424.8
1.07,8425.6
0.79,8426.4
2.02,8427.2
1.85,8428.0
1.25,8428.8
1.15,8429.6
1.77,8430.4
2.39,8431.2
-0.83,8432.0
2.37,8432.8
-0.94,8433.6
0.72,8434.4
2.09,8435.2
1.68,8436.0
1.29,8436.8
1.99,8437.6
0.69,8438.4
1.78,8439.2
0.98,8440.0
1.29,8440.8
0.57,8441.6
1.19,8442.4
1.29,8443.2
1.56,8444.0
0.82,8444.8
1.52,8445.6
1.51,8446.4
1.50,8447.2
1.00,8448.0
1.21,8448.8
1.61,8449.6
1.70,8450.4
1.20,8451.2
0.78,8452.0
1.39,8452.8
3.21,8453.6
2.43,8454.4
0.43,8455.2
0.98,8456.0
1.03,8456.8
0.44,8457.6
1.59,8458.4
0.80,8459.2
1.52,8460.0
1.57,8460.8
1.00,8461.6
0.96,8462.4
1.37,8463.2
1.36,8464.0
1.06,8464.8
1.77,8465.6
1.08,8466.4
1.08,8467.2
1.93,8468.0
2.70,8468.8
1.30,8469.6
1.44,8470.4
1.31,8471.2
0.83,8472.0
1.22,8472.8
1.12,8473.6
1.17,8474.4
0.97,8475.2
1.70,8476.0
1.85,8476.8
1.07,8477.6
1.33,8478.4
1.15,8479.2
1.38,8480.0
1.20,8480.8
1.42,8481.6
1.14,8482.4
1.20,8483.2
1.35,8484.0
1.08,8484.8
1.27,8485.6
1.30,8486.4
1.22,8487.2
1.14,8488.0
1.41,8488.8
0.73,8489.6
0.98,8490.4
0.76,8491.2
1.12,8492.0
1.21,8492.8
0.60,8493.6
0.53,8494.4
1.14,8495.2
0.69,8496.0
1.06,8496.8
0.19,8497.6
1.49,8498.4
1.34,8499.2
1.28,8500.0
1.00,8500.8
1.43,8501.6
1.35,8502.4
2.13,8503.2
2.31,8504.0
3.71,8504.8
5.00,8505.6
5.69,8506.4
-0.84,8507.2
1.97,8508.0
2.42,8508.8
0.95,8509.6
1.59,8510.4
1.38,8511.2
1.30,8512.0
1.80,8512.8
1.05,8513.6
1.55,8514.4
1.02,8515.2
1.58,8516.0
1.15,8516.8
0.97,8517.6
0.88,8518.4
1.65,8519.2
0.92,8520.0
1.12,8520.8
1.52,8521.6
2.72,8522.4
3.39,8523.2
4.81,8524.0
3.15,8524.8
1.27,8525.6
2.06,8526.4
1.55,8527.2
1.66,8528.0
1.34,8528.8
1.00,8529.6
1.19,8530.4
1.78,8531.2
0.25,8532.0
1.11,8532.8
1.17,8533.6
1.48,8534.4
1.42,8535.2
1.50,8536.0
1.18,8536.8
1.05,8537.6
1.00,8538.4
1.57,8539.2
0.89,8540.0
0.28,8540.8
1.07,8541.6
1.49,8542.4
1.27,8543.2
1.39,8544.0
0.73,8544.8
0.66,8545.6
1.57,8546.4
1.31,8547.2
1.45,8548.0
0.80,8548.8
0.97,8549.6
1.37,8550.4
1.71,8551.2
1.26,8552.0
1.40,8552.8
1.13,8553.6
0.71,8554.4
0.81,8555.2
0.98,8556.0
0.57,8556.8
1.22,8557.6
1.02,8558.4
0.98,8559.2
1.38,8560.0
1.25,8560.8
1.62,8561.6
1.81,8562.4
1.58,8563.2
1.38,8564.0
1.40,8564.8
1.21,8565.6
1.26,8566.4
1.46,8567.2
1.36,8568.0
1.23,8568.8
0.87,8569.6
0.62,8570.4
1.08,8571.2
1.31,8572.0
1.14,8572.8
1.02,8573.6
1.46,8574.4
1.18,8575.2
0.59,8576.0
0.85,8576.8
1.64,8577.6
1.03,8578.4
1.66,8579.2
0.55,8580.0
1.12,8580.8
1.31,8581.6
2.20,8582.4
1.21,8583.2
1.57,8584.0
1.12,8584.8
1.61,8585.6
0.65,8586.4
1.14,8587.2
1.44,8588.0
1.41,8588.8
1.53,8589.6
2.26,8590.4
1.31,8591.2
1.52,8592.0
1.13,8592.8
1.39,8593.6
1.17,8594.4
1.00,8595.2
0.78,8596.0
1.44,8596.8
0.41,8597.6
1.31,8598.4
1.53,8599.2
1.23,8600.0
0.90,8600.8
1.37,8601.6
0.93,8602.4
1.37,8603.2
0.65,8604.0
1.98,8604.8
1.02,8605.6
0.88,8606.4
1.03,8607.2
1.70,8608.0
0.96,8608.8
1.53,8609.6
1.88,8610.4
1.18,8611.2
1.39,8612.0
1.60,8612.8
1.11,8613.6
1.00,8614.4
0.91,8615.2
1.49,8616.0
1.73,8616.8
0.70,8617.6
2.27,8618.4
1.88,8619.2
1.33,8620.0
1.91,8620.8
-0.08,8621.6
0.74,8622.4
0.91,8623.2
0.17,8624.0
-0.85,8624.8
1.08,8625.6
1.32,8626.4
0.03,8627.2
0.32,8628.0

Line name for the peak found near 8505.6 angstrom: [S II] 6716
